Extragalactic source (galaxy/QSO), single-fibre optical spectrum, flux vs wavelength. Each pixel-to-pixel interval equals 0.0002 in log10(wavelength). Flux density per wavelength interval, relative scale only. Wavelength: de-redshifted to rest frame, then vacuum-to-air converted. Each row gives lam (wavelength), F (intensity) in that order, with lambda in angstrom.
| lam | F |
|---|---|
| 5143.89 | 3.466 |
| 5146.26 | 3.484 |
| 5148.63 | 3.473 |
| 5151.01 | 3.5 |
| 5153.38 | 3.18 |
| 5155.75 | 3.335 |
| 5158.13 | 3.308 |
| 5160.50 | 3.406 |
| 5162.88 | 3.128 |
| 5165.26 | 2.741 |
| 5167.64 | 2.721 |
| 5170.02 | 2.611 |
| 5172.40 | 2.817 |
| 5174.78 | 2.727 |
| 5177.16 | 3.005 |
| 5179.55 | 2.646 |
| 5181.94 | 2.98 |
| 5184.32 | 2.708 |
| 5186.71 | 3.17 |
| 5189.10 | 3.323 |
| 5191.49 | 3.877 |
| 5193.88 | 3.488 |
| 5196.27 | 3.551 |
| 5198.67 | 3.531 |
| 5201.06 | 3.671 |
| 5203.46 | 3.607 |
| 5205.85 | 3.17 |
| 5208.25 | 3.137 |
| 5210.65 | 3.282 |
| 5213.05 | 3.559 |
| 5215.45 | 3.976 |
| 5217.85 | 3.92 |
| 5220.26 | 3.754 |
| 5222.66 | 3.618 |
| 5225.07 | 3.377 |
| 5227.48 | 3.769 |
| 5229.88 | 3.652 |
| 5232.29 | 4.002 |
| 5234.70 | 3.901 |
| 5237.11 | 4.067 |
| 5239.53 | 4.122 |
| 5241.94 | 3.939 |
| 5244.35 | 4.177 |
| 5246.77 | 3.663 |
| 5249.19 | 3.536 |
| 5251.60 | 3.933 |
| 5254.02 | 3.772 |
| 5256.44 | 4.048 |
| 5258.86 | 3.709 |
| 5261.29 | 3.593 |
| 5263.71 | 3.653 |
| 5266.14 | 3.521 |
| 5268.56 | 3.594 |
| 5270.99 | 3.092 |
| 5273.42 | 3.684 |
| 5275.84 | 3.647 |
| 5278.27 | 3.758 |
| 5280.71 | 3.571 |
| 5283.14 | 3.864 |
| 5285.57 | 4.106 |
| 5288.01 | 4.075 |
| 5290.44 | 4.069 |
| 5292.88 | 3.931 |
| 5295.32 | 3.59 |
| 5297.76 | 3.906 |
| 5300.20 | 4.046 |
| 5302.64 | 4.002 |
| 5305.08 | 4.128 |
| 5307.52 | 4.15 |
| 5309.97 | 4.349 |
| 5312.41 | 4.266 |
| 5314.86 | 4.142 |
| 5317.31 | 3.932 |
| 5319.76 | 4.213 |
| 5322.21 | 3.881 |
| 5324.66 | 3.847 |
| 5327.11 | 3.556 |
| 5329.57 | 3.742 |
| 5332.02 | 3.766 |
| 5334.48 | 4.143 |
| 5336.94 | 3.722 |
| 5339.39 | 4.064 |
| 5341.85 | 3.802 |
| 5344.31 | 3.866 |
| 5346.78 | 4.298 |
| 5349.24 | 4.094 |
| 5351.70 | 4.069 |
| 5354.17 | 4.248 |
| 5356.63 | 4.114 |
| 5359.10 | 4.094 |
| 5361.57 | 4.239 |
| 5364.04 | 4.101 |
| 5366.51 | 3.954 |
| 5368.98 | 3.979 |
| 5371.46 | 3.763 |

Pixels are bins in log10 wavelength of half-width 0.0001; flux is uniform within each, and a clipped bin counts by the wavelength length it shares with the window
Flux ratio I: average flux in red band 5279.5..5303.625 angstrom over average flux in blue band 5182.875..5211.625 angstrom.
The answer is 1.2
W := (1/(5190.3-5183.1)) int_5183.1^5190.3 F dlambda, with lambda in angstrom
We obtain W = 3.07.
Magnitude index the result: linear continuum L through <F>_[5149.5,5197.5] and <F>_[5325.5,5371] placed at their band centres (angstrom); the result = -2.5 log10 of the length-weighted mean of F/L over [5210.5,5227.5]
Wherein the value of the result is -0.10 mag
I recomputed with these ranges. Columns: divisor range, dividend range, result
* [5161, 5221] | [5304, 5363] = 1.24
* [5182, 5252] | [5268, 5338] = 1.07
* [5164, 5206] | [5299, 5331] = 1.28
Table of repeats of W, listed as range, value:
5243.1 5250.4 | 3.8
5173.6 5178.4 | 2.86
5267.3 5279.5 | 3.56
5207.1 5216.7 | 3.49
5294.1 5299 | 3.75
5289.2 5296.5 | 3.87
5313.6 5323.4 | 4.04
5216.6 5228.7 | 3.69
